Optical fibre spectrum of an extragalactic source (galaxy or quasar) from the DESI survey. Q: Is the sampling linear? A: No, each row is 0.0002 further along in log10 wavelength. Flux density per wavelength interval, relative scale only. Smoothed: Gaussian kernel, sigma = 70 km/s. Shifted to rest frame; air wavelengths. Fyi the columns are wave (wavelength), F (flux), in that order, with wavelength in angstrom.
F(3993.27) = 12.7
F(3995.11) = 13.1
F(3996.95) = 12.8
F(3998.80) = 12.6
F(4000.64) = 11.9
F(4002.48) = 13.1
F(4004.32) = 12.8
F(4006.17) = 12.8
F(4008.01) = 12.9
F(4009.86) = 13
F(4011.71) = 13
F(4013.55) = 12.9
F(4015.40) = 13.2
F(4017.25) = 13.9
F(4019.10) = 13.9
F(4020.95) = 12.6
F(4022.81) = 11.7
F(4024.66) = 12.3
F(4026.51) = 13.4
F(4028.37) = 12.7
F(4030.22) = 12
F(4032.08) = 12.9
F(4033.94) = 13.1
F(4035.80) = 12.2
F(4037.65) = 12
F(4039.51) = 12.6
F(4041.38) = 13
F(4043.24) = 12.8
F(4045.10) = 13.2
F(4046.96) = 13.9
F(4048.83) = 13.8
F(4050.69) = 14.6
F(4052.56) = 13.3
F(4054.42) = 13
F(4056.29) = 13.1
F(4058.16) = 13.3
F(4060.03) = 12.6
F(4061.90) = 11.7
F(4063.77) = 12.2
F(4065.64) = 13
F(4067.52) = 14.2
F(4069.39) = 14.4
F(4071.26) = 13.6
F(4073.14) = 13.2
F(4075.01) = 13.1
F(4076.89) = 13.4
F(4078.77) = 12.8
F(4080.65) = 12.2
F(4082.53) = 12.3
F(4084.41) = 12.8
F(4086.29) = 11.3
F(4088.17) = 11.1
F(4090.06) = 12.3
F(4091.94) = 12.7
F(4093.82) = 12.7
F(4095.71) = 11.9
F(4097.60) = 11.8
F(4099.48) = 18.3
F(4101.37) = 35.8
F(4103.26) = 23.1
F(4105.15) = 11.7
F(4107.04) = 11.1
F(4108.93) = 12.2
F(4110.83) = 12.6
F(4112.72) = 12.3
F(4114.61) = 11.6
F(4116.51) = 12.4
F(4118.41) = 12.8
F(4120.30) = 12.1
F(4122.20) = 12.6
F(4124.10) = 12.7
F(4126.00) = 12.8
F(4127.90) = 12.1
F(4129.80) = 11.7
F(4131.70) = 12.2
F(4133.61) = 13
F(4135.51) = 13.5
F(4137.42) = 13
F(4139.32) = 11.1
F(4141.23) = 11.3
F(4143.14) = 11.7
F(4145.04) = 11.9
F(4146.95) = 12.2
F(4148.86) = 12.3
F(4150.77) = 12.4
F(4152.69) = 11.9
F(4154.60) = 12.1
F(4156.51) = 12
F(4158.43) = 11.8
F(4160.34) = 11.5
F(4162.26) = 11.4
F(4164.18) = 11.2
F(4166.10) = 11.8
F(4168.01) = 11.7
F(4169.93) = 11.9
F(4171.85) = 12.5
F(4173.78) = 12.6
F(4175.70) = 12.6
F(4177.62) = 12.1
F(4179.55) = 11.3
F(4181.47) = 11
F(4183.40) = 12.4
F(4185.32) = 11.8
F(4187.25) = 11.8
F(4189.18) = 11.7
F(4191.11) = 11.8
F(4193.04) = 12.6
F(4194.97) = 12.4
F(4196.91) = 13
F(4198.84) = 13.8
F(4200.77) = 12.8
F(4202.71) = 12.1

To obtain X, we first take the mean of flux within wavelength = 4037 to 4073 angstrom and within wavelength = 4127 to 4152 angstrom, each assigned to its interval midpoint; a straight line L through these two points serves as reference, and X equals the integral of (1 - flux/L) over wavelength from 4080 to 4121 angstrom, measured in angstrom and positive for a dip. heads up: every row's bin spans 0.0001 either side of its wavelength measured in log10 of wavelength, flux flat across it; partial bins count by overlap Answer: -4.4 angstrom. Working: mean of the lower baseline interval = 13.2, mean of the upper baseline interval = 12.2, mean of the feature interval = 14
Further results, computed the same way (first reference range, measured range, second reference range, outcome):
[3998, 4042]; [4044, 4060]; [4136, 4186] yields -1.1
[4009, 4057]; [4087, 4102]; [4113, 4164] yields -3.4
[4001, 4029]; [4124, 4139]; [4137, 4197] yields -0.5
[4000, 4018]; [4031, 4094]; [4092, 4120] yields 5.0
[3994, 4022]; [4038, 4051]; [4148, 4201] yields -0.5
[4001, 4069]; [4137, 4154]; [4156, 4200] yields 0.4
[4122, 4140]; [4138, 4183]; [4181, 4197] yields 1.5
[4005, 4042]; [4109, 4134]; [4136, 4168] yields -0.6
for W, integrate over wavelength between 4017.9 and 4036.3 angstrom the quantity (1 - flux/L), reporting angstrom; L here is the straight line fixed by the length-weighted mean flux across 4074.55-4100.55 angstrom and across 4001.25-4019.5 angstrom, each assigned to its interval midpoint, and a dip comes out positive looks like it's 0.5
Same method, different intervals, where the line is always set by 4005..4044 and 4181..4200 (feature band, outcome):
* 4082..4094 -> 0.4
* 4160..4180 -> 0.7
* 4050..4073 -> -1.0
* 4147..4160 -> 0.3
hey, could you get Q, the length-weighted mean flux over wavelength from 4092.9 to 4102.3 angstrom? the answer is 18.1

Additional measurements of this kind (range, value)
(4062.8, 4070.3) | 13.4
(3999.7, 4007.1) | 12.7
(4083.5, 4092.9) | 12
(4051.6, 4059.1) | 13.2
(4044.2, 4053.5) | 13.8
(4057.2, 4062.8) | 12.5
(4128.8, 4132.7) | 12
